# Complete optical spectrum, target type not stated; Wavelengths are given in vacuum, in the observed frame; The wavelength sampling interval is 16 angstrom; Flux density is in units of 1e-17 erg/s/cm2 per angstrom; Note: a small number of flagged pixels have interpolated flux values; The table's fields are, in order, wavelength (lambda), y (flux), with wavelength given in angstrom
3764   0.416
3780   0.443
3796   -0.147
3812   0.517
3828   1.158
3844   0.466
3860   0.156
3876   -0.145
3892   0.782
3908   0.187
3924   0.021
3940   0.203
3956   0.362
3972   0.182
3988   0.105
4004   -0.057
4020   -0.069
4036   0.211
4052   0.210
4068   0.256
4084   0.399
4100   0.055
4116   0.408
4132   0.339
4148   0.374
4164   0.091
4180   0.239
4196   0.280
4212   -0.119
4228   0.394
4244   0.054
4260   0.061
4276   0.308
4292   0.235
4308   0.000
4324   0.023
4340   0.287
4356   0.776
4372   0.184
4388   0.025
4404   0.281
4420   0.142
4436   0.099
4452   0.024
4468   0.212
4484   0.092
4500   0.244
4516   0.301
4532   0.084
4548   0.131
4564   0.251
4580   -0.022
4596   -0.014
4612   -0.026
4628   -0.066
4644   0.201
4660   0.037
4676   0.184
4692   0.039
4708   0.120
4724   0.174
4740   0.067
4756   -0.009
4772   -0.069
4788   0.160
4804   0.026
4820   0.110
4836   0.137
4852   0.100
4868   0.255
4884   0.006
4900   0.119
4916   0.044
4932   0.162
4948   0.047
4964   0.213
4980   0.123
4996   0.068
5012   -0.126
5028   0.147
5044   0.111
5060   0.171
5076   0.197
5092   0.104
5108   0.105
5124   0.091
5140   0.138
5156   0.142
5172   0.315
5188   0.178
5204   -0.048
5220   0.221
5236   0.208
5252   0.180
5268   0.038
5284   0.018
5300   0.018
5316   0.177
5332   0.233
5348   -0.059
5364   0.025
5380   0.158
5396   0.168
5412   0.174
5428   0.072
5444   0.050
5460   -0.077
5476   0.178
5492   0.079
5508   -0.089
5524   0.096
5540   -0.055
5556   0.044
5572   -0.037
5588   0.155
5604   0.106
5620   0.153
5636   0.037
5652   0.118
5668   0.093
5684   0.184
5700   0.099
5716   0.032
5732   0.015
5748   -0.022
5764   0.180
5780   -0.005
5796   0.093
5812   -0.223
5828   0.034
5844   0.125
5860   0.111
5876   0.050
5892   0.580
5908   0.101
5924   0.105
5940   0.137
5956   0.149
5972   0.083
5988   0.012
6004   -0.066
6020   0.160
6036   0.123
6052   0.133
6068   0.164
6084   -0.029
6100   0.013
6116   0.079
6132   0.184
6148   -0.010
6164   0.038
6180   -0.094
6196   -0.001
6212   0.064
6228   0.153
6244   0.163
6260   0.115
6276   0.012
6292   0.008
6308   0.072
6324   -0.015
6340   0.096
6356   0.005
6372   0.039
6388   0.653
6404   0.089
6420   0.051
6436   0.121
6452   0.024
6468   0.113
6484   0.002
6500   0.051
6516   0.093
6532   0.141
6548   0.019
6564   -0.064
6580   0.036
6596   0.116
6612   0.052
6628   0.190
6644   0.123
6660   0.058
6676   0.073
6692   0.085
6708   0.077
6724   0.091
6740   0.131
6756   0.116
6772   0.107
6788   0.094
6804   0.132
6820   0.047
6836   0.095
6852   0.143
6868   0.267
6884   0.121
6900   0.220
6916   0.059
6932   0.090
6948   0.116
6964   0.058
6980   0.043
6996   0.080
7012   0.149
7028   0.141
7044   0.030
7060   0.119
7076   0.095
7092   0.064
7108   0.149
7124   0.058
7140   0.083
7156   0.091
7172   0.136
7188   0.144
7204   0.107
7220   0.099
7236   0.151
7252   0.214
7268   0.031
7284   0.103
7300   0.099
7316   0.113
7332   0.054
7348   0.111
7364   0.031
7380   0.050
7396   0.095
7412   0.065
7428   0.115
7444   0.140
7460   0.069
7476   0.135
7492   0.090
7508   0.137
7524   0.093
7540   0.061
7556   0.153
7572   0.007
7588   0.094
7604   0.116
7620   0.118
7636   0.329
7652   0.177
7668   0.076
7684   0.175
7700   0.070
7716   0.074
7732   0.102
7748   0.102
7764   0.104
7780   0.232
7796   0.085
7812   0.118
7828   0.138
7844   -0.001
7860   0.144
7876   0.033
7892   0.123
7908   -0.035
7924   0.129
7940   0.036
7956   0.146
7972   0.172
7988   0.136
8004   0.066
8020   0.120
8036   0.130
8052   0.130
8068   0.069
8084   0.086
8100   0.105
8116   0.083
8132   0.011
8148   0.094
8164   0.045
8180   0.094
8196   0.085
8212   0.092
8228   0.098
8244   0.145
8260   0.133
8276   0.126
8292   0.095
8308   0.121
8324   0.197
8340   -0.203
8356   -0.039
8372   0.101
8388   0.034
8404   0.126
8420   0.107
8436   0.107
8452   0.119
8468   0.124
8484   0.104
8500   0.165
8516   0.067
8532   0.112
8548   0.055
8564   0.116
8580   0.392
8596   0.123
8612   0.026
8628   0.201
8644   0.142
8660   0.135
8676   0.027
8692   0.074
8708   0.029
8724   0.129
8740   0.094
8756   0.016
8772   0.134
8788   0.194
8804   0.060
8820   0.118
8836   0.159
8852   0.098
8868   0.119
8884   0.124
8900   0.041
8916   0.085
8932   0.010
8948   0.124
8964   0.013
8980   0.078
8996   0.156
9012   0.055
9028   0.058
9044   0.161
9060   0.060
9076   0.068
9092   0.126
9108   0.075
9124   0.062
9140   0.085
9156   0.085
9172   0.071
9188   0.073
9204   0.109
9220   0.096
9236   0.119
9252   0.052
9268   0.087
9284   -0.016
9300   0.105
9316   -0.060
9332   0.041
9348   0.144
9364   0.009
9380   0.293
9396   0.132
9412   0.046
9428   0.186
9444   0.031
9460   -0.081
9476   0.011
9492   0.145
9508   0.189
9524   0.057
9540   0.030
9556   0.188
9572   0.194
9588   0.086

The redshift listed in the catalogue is 0.71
